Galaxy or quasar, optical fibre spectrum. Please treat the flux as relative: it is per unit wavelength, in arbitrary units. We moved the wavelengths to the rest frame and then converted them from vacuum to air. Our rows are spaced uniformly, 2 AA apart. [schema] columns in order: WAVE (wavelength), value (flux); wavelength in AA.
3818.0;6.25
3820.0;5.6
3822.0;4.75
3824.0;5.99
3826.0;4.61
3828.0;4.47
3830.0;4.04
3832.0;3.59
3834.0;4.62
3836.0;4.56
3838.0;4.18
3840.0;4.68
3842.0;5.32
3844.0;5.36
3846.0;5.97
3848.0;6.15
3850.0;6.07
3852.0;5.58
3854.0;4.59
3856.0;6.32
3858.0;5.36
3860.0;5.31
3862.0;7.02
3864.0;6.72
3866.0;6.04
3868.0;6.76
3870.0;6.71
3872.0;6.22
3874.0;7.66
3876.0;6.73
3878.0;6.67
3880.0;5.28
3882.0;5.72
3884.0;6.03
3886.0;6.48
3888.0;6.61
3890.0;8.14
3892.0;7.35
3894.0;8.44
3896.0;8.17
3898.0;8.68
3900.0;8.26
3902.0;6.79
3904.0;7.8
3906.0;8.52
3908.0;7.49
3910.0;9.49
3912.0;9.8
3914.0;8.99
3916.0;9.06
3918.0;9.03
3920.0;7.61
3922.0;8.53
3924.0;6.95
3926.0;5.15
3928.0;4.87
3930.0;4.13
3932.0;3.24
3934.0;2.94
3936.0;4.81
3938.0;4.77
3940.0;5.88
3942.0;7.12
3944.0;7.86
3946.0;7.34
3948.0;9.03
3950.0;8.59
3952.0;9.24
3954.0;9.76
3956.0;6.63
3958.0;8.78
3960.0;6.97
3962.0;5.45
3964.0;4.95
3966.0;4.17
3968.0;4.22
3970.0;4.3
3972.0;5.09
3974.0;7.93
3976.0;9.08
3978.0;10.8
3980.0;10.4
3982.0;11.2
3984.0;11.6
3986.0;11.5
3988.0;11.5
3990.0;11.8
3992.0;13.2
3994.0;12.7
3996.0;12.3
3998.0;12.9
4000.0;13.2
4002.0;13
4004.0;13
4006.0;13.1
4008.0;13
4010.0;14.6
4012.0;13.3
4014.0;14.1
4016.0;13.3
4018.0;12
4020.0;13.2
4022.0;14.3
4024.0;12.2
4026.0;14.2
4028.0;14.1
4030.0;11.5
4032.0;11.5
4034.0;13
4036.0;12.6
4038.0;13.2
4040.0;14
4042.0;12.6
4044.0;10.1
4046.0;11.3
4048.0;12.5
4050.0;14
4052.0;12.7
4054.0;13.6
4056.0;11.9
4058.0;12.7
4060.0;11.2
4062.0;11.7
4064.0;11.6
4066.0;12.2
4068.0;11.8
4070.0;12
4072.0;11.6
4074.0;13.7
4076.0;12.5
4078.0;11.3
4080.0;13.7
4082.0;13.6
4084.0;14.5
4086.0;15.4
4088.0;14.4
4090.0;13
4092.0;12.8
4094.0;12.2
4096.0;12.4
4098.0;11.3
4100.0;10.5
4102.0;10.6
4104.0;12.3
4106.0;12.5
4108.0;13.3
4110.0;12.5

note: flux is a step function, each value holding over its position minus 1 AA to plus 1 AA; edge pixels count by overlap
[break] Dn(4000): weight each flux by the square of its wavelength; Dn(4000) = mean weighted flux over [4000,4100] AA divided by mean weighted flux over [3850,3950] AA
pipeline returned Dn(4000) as 2.02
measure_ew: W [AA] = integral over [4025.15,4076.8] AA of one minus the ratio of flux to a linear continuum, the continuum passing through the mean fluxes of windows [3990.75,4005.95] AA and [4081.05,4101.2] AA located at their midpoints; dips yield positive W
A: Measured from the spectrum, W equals 2.0 AA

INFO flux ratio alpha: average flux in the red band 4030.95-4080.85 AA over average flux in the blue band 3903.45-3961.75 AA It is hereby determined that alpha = 1.71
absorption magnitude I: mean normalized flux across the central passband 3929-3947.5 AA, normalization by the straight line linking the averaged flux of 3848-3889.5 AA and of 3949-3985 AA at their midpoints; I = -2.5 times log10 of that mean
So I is 0.321 mag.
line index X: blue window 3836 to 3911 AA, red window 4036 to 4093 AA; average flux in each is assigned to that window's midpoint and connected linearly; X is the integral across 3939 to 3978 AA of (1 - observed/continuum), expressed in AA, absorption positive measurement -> 9.3 AA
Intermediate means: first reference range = 6.59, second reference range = 12.7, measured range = 7.07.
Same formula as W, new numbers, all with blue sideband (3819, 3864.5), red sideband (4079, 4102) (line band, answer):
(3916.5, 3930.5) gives 1.73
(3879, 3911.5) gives -2.65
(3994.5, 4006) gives -3.09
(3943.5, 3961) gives 0.83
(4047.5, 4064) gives -0.84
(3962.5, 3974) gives 5.39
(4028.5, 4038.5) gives -1.08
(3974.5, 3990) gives -1.97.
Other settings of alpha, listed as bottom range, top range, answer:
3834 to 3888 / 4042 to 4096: 2.14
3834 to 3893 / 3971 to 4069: 2.02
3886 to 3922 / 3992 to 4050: 1.57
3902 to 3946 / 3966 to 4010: 1.56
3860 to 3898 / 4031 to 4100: 1.84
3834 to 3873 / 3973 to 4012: 2.10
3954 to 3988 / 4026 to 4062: 1.59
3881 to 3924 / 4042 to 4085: 1.56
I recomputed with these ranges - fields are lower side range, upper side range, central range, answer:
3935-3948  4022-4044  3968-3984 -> 0.081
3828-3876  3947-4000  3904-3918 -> -0.206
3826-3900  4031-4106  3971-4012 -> -0.151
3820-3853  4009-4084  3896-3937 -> 0.102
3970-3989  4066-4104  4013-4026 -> -0.229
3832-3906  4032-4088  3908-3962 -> 0.184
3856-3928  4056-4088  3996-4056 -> -0.152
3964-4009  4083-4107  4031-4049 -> -0.076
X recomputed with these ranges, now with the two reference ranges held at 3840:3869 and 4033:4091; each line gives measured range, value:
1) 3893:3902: -1.16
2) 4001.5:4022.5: -4.35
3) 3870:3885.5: 0.59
